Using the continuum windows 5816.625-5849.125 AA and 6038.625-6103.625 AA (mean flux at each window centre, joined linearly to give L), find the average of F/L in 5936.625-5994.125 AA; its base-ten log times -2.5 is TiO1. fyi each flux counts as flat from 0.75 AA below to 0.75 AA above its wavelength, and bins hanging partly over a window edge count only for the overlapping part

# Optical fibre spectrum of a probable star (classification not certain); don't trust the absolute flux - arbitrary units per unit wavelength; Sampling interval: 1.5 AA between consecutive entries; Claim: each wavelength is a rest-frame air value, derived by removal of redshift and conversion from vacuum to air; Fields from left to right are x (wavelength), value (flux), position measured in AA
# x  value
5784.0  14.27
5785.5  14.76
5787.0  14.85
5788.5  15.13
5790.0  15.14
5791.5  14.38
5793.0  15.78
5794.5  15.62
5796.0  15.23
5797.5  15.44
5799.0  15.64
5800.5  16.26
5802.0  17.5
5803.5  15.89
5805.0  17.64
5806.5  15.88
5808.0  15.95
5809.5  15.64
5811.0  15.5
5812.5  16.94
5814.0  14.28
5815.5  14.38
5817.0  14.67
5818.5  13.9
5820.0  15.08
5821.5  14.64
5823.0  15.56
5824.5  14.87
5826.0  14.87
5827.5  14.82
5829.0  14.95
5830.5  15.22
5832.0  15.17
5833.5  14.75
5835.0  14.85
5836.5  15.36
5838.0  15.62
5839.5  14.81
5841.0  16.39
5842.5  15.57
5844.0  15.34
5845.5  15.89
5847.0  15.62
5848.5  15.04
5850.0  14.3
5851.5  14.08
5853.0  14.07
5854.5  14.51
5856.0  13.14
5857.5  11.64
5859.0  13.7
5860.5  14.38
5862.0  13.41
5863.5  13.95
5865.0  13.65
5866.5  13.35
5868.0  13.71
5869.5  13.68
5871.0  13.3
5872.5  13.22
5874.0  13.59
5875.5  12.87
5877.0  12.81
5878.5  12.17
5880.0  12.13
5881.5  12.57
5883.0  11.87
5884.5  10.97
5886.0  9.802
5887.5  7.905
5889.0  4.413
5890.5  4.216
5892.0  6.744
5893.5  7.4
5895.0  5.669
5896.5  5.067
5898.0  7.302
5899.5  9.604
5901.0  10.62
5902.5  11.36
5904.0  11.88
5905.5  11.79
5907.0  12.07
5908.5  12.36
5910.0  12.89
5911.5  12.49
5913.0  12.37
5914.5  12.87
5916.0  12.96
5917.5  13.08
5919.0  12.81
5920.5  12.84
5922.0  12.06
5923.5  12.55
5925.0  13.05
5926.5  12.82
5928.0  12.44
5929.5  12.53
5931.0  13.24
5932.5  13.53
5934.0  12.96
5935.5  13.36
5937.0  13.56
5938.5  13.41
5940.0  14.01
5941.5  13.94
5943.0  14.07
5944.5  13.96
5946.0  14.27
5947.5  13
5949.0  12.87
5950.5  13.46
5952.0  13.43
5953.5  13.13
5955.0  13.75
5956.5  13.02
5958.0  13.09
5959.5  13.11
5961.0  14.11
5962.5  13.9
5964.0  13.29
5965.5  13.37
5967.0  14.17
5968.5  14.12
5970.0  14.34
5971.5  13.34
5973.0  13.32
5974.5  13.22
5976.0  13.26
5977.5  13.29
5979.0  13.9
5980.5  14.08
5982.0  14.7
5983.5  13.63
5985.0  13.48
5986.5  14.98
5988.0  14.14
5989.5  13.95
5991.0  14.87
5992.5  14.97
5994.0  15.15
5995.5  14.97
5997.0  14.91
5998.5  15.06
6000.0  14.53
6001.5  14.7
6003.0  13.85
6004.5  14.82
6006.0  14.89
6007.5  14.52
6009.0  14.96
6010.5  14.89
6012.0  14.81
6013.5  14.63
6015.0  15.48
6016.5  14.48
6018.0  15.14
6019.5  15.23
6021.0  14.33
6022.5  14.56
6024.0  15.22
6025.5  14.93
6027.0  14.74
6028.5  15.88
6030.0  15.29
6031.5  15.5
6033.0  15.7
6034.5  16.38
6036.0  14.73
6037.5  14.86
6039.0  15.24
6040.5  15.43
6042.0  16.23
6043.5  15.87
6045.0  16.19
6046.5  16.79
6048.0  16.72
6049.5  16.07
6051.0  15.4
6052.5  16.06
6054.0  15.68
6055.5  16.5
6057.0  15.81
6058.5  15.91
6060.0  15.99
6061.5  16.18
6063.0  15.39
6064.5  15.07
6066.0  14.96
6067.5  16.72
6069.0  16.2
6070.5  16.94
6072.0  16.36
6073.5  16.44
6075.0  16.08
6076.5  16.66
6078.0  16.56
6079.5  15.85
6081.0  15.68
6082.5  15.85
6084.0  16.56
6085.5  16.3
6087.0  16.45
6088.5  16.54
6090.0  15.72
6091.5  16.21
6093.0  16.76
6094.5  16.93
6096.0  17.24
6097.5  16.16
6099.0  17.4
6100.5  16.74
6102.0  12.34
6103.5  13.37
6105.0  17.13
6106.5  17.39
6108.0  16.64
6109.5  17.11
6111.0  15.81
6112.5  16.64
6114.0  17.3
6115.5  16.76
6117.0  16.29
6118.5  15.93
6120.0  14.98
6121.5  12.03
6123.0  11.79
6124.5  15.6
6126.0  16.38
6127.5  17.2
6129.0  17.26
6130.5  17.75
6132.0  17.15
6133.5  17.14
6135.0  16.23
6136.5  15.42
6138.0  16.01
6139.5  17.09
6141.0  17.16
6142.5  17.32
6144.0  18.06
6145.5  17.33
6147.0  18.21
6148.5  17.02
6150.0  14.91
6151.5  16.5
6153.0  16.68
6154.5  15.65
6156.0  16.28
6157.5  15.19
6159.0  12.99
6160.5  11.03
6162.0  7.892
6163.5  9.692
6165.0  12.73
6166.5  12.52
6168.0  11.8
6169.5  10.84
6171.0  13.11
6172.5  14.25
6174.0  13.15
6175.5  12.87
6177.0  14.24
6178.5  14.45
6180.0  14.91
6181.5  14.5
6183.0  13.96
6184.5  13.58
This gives 0.14 mag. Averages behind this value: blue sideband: 15.1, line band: 13.8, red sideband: 16.1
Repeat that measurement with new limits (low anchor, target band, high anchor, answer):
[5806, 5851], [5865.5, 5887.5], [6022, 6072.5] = 0.23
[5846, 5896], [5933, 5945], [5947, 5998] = -0.04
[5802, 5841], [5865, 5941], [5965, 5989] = 0.25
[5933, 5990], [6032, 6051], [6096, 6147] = -0.06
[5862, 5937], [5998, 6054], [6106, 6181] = -0.14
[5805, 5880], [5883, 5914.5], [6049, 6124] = 0.49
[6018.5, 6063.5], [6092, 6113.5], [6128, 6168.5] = -0.06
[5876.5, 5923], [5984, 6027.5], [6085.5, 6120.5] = -0.09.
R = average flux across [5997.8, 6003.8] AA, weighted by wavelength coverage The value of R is 14.5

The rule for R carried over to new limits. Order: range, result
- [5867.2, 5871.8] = 13.6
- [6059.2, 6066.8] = 15.5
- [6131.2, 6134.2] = 17.2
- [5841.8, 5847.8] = 15.6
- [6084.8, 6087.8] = 16.4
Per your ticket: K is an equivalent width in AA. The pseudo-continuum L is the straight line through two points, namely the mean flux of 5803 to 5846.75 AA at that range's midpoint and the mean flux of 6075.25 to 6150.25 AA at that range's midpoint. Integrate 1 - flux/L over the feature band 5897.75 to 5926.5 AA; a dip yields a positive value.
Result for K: 6.6 AA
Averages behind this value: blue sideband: 15.3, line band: 12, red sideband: 16.3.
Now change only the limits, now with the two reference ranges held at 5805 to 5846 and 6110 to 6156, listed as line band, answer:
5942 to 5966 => 3.4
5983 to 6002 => 1.5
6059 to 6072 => 0.1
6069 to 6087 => -0.2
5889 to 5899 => 6.1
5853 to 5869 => 1.9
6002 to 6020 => 1.2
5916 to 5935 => 3.4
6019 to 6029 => 0.6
